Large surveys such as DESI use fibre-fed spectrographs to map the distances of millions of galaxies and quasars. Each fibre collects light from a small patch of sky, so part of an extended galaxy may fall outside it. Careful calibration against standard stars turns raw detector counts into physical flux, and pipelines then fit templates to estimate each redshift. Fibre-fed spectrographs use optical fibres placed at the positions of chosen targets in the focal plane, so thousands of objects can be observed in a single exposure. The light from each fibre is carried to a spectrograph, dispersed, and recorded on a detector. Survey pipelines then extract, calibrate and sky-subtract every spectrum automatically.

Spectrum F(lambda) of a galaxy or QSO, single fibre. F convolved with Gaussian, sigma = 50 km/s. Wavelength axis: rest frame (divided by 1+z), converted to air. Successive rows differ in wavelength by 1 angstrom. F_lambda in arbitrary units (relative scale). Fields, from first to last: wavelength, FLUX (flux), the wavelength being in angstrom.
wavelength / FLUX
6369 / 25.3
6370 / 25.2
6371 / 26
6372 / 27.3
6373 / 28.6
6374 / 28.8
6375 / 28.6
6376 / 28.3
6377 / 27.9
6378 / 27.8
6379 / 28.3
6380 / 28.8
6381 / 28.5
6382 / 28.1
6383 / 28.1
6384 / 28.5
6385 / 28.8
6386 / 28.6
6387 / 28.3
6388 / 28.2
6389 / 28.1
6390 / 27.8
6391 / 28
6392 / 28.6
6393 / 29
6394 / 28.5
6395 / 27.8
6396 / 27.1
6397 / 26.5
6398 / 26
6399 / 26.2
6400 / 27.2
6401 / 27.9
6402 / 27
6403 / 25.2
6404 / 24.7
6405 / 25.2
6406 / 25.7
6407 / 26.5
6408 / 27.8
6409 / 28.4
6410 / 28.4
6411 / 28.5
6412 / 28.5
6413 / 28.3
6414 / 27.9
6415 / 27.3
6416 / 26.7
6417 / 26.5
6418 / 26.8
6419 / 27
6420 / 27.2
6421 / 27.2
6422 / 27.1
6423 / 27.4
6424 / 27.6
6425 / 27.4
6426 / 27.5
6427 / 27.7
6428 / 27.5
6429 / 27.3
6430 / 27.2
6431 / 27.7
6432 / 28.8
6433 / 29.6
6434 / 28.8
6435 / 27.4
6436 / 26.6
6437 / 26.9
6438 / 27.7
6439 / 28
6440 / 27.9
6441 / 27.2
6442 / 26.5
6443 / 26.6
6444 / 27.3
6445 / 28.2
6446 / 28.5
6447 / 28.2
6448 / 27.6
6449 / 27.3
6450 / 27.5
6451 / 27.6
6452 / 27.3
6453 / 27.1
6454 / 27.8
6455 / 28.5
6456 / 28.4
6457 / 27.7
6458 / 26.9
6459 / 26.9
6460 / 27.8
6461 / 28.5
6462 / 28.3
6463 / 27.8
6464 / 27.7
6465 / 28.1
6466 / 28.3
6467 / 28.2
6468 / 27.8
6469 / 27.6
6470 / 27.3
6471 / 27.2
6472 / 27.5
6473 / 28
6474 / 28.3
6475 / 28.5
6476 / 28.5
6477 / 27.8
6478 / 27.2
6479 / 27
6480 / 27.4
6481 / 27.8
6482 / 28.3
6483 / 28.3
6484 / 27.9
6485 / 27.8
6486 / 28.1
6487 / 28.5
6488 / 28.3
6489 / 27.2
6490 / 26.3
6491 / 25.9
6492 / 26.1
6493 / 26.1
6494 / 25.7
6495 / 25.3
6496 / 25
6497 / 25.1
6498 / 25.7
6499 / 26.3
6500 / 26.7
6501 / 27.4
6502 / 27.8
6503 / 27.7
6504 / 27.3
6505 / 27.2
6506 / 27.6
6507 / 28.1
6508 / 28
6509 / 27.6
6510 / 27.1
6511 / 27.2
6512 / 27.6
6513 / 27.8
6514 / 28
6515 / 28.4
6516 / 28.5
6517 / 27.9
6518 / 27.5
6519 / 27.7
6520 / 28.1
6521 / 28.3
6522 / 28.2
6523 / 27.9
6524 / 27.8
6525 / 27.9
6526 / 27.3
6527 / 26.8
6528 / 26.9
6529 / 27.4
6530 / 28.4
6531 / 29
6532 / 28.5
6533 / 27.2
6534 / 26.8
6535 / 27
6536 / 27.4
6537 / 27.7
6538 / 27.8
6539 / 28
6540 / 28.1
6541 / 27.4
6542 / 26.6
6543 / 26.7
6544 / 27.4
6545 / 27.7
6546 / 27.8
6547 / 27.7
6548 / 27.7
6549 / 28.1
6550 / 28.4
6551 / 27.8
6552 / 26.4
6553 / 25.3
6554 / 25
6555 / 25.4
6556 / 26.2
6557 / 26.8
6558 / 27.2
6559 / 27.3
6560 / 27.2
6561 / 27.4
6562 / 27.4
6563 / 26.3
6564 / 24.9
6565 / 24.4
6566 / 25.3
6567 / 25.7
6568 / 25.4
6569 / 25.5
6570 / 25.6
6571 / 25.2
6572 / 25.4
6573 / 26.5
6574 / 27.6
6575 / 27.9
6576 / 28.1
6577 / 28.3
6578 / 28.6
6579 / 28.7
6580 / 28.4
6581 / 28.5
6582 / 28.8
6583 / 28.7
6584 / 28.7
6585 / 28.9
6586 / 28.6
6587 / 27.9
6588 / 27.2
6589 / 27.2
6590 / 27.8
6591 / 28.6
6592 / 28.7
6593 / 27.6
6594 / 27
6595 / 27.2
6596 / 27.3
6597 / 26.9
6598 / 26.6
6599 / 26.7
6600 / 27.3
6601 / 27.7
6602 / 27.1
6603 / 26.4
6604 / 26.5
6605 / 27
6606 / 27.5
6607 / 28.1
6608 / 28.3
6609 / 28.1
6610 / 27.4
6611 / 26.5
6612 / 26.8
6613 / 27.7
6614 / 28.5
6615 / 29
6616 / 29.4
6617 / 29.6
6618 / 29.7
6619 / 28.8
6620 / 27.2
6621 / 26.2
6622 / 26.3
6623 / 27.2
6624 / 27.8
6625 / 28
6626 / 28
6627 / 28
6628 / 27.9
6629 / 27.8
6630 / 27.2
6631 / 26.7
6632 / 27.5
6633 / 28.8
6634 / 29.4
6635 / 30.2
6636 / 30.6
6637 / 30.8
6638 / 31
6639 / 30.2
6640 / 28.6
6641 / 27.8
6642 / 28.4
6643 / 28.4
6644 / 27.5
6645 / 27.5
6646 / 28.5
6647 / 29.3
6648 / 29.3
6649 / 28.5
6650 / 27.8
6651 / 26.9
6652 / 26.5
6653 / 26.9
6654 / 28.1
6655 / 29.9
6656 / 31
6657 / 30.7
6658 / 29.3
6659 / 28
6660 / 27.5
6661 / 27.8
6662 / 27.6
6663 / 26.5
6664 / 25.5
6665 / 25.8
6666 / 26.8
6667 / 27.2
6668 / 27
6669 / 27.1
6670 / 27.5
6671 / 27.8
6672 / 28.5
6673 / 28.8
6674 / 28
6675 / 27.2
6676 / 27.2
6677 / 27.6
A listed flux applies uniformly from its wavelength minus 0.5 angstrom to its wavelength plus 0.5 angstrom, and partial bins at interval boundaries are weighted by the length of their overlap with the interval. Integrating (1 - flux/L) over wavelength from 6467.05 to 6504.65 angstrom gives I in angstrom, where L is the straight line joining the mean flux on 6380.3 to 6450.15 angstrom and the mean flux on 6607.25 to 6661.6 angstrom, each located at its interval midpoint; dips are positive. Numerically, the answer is 0.8 angstrom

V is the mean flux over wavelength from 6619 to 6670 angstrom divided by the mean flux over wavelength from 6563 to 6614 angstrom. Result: 1.03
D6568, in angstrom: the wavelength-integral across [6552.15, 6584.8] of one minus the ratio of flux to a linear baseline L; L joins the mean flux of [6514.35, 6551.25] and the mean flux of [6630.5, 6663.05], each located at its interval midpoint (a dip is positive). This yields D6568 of 1.39 angstrom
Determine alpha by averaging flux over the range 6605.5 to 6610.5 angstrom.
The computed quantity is 27.9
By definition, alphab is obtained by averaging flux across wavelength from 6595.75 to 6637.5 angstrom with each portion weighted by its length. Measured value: 27.9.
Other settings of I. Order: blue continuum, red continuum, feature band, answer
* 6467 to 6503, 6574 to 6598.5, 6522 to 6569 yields 1.1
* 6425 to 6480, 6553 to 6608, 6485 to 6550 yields 0.0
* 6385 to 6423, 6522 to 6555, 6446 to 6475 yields -0.4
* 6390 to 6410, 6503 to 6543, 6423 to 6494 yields -0.7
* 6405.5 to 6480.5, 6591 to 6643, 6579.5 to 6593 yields -0.2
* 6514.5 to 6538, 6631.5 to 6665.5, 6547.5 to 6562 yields 0.5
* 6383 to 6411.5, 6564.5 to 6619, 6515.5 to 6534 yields -0.2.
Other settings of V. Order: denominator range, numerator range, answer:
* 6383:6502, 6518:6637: 1.00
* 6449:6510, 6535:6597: 0.99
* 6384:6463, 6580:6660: 1.02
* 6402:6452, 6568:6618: 1.01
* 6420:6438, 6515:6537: 1.00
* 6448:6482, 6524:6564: 0.98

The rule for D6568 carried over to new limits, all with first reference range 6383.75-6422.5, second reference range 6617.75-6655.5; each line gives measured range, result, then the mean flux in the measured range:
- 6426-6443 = -0.1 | 27.6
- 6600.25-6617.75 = 0.3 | 27.8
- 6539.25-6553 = 0.2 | 27.5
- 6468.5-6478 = -0.1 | 27.8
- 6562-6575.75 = 1.0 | 25.9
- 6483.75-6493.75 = 0.2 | 27.2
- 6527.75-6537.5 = 0.1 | 27.6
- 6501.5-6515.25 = 0.1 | 27.7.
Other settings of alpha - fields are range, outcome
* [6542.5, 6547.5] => 27.5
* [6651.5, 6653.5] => 26.7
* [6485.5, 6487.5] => 28.3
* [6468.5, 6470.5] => 27.5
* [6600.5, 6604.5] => 26.9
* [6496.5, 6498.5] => 25.4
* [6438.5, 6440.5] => 27.9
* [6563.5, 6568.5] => 25.1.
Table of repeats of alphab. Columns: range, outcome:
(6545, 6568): 26.6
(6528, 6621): 27.4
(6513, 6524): 28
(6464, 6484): 27.8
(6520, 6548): 27.6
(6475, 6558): 27.3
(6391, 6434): 27.4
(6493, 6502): 26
